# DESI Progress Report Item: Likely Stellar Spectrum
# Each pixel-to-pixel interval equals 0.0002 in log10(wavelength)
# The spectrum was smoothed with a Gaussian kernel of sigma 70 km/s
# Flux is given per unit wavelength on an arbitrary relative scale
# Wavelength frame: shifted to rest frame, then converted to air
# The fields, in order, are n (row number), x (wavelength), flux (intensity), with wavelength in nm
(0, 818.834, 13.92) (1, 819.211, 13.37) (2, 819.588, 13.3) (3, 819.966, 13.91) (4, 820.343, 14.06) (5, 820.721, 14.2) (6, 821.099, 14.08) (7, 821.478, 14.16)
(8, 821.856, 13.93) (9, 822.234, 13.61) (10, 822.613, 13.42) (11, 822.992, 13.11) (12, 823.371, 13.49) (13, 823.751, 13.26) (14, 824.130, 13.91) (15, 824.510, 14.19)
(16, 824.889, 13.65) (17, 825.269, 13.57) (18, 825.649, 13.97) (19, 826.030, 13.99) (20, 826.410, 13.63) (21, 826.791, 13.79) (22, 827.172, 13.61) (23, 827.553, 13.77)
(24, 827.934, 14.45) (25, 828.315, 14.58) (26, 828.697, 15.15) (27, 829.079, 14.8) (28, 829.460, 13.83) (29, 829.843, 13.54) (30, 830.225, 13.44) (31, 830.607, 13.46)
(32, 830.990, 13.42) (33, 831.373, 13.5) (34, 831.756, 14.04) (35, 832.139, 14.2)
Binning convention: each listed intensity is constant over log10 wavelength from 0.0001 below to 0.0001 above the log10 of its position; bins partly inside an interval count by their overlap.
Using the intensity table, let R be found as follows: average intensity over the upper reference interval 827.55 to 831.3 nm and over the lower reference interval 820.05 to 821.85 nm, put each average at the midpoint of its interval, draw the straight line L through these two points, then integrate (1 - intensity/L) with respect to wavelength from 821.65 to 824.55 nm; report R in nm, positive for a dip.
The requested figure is 0.10 nm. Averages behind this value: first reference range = 14.1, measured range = 13.6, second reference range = 14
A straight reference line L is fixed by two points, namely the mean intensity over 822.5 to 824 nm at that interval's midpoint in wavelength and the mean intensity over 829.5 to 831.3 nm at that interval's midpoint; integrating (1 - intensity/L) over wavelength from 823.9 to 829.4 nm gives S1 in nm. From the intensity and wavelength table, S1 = -0.27 nm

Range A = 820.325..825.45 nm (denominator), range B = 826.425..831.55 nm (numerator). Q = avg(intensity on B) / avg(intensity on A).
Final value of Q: 1.01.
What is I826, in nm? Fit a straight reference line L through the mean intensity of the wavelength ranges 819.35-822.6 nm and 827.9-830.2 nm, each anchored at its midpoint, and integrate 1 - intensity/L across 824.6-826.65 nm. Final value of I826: 0.050 nm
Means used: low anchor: 13.9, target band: 13.8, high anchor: 14.3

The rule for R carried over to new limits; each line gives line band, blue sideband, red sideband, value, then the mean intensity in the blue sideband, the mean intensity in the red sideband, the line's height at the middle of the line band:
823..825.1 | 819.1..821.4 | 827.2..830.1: 0.057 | 13.9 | 14.2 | 14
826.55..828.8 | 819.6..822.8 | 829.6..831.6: -0.094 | 13.9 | 13.5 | 13.6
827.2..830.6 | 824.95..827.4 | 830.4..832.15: -0.104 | 13.8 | 13.7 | 13.7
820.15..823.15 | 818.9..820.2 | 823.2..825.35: -0.043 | 13.6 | 13.7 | 13.6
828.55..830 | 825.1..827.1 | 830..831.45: -0.082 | 13.8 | 13.5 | 13.6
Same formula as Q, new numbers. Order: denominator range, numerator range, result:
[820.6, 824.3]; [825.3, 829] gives 1.03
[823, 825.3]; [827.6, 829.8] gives 1.06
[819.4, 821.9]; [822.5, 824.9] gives 0.97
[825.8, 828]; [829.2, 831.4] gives 0.98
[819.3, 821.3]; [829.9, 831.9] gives 0.98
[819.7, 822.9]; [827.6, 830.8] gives 1.02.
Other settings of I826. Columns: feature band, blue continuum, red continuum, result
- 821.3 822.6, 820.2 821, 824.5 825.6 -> 0.02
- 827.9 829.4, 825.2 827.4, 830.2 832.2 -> -0.11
